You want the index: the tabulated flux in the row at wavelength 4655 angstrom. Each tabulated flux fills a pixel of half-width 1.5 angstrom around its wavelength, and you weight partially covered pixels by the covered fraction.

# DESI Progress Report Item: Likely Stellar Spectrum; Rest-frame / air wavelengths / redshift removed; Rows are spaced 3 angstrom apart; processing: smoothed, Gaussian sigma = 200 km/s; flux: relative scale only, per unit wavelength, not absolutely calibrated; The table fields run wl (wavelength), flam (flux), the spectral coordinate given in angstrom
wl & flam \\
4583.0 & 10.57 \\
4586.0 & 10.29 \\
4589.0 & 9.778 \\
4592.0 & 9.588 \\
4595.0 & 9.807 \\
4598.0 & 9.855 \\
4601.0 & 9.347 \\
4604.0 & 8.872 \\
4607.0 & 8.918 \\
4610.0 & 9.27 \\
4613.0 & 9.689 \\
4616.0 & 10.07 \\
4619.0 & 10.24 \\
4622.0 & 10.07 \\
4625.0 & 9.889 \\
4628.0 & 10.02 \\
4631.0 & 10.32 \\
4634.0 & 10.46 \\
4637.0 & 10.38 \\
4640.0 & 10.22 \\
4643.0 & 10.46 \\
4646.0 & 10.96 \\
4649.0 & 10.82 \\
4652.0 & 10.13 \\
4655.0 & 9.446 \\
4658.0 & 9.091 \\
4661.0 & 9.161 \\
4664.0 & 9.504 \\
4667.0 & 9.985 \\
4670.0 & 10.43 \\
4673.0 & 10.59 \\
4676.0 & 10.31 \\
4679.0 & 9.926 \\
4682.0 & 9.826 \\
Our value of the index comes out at 9.446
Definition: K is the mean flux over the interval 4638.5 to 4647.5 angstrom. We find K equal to 10.5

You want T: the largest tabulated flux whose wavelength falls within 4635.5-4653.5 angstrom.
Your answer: 10.96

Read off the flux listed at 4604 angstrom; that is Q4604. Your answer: 8.872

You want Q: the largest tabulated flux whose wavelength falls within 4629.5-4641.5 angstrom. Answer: 10.46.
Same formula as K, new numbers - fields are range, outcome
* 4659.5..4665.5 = 9.33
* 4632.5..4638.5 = 10.4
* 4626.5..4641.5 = 10.3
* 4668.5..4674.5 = 10.5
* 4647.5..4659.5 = 9.87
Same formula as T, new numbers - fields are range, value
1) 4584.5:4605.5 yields 10.29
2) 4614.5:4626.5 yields 10.24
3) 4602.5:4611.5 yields 9.27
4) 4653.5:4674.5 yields 10.59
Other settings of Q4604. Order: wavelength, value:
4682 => 9.826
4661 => 9.161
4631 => 10.32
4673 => 10.59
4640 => 10.22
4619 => 10.24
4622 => 10.07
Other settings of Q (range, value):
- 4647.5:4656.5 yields 10.82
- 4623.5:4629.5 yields 10.02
